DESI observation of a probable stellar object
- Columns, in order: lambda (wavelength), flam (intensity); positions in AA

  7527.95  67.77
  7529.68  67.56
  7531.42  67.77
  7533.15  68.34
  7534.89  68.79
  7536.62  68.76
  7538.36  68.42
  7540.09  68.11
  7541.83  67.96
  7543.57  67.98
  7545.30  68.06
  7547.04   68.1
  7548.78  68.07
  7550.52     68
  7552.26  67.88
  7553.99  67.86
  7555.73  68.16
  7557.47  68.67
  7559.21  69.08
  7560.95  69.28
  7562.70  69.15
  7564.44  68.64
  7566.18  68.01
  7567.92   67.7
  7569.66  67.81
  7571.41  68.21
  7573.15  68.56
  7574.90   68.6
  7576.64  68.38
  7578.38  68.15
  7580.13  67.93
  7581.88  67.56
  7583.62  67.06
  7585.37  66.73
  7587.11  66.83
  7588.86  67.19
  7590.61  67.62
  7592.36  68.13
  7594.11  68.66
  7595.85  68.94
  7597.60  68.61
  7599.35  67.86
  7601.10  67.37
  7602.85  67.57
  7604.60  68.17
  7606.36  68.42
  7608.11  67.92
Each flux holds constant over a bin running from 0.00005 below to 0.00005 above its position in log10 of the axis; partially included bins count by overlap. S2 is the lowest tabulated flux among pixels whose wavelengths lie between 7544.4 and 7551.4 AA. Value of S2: 68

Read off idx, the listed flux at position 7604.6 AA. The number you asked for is 68.17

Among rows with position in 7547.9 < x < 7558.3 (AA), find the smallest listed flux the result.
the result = 67.86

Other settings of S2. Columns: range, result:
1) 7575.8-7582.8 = 67.56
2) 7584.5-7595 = 66.73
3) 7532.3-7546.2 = 67.96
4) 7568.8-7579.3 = 67.81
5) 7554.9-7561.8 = 68.16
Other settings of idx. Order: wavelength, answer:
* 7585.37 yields 66.73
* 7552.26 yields 67.88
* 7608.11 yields 67.92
